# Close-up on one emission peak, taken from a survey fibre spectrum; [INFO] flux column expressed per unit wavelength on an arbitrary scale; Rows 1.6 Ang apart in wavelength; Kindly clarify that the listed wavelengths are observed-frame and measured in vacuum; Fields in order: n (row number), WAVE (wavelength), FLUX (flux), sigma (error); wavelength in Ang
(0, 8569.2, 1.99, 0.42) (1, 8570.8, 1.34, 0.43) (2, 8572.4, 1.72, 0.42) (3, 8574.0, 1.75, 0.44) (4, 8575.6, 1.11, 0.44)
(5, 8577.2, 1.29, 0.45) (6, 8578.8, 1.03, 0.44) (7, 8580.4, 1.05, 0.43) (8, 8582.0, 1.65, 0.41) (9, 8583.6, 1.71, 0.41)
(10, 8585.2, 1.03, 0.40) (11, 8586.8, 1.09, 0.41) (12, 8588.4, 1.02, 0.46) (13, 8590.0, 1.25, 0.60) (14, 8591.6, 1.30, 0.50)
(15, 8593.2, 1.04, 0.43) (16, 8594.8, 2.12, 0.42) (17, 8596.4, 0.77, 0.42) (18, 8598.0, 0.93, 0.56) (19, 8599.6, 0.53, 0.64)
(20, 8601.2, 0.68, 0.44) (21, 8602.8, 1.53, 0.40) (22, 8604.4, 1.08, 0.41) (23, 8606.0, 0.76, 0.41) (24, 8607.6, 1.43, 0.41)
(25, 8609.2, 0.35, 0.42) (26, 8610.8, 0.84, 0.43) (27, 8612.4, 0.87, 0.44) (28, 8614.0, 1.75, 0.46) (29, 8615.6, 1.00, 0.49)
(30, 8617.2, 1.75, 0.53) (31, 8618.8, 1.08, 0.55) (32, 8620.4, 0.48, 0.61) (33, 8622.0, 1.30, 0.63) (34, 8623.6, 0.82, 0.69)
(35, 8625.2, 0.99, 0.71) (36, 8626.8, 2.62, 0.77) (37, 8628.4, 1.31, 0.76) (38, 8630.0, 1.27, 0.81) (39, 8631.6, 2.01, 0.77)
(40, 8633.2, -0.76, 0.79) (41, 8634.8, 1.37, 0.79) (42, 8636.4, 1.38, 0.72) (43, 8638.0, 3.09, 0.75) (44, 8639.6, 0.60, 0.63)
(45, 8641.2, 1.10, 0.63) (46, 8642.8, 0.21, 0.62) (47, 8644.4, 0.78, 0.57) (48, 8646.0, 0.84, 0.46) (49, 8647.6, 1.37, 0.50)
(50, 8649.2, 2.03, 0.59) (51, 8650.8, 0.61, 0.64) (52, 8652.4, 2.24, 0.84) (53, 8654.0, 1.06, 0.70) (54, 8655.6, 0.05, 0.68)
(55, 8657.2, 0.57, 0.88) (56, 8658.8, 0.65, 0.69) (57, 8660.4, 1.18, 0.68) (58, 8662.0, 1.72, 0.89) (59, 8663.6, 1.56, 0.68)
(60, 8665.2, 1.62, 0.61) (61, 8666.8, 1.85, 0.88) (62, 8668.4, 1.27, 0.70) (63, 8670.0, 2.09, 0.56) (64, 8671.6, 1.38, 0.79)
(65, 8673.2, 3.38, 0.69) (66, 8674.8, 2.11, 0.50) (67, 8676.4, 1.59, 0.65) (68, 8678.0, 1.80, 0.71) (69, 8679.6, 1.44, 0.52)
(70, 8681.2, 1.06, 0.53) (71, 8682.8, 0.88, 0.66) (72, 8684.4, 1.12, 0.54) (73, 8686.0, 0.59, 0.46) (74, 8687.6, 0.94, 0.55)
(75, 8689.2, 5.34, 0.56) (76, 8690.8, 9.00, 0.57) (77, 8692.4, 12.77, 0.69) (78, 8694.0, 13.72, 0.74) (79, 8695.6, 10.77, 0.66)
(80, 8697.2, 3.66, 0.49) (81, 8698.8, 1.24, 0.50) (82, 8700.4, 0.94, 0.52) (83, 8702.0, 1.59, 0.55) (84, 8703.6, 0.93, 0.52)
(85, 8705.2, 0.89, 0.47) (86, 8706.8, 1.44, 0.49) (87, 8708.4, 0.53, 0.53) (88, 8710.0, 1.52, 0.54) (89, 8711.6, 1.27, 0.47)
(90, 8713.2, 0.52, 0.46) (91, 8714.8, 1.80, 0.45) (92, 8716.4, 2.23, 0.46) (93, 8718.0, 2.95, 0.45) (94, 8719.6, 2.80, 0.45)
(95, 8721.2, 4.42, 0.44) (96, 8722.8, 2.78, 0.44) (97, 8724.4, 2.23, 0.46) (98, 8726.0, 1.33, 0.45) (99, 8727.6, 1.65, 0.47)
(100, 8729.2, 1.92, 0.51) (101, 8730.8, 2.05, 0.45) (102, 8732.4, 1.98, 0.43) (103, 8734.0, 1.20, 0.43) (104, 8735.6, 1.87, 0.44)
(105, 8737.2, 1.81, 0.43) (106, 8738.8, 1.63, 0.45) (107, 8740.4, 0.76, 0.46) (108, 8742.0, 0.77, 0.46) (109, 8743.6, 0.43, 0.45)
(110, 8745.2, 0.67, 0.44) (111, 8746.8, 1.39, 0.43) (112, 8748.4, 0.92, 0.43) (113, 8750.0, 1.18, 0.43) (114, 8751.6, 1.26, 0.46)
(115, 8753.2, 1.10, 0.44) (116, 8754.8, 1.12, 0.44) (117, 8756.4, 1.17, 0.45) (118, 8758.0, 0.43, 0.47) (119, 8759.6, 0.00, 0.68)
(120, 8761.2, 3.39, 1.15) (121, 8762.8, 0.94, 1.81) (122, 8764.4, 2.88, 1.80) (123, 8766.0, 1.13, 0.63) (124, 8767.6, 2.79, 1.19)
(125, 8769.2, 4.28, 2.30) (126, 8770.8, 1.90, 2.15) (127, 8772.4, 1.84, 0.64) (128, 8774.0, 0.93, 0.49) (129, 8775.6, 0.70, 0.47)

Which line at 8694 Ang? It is Halpha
